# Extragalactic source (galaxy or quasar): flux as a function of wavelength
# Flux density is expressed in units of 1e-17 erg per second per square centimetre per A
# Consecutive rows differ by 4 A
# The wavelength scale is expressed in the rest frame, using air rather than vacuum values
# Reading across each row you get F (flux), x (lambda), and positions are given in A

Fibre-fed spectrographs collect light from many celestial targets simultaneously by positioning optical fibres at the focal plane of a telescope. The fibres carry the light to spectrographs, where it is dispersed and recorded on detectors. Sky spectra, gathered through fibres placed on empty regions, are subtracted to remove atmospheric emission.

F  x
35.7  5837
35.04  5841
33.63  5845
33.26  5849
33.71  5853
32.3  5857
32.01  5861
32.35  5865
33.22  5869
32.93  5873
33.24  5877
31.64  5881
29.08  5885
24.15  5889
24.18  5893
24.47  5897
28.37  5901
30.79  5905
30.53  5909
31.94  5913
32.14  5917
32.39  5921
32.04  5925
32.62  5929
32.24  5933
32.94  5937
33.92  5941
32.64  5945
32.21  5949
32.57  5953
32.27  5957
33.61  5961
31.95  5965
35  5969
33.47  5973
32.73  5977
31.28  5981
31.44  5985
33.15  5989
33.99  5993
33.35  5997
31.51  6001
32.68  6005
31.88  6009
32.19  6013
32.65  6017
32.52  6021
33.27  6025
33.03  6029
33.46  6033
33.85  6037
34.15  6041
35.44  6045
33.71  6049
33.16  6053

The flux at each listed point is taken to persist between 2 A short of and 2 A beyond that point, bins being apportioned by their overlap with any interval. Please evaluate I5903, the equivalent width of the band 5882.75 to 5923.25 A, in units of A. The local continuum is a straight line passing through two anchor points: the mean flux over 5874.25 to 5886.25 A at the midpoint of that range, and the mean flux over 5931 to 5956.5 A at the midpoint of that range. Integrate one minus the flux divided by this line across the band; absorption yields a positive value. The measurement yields 3.99 A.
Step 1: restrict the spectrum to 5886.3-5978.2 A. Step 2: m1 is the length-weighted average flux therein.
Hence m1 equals 31.2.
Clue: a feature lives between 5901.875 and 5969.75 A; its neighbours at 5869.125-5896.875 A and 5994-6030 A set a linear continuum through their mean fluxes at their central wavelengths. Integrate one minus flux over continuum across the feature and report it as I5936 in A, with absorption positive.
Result -4.0 A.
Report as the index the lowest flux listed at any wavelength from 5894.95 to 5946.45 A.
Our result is 24.47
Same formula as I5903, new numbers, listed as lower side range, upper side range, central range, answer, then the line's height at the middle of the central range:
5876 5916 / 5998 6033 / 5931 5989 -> -3.66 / 30.8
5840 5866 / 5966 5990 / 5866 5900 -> 3.99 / 33.1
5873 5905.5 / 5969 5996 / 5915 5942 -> -2.03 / 30.3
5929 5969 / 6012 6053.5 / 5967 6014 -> 0.55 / 33.1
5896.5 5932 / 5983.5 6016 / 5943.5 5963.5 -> -0.63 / 31.7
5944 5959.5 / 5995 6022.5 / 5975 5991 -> 0.13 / 32.4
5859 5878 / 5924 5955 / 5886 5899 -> 3.21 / 32.7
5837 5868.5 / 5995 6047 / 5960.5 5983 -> 0.13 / 33.2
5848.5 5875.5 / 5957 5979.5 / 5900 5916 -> 1.14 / 33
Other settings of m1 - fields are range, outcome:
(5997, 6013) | 32.2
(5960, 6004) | 32.8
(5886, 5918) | 28.2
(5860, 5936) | 30.6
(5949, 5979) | 33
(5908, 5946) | 32.4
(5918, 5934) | 32.3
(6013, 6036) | 33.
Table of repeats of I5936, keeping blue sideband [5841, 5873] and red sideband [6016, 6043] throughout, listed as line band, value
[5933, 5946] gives 0.0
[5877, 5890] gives 1.5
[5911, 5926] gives 0.5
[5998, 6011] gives 0.4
